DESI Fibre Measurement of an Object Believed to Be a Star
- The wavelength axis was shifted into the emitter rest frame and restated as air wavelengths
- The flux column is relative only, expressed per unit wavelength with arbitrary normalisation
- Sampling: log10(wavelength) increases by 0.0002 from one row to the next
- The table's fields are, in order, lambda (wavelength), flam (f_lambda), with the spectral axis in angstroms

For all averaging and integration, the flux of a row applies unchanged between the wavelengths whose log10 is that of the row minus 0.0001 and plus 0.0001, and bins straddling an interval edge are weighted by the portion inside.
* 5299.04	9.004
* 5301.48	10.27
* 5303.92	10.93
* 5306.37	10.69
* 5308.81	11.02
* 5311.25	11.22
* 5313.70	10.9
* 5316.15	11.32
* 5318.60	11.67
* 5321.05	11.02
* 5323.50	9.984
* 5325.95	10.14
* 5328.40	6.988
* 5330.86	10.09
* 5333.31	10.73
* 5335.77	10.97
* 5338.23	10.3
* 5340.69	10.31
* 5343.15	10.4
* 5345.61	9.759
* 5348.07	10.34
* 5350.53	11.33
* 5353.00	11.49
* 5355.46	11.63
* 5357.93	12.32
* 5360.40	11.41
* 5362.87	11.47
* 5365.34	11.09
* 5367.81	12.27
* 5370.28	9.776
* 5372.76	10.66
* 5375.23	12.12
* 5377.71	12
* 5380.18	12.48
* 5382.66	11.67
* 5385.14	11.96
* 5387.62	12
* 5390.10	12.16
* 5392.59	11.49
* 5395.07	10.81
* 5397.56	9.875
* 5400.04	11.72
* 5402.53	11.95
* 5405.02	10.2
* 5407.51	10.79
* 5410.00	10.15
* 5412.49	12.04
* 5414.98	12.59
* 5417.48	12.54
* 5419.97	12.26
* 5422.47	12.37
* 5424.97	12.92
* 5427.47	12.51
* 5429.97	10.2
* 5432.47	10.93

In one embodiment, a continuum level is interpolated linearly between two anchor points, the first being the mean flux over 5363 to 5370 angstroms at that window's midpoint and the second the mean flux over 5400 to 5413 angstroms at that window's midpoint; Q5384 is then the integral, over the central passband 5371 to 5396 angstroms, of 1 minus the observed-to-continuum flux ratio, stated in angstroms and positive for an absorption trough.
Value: -1.0 angstroms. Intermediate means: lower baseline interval 11.4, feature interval 11.7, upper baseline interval 11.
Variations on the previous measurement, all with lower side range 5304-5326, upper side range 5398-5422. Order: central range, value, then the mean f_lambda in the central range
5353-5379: -0.5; 11.5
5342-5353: 0.6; 10.6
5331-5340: 0.4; 10.6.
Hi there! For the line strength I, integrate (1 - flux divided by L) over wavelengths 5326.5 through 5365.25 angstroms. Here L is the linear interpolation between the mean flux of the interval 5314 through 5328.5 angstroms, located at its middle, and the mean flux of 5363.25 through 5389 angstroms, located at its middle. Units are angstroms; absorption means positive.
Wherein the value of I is 1.3 angstroms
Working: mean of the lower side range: 10.5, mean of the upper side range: 11.6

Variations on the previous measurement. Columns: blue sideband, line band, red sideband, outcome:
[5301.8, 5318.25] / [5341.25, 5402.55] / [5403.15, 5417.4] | -0.9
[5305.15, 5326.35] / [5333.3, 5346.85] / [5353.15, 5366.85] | 1.1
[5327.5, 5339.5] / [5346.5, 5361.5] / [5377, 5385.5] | -0.8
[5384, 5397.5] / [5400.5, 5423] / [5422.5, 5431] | 0.3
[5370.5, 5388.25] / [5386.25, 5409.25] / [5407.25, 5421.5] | 1.1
